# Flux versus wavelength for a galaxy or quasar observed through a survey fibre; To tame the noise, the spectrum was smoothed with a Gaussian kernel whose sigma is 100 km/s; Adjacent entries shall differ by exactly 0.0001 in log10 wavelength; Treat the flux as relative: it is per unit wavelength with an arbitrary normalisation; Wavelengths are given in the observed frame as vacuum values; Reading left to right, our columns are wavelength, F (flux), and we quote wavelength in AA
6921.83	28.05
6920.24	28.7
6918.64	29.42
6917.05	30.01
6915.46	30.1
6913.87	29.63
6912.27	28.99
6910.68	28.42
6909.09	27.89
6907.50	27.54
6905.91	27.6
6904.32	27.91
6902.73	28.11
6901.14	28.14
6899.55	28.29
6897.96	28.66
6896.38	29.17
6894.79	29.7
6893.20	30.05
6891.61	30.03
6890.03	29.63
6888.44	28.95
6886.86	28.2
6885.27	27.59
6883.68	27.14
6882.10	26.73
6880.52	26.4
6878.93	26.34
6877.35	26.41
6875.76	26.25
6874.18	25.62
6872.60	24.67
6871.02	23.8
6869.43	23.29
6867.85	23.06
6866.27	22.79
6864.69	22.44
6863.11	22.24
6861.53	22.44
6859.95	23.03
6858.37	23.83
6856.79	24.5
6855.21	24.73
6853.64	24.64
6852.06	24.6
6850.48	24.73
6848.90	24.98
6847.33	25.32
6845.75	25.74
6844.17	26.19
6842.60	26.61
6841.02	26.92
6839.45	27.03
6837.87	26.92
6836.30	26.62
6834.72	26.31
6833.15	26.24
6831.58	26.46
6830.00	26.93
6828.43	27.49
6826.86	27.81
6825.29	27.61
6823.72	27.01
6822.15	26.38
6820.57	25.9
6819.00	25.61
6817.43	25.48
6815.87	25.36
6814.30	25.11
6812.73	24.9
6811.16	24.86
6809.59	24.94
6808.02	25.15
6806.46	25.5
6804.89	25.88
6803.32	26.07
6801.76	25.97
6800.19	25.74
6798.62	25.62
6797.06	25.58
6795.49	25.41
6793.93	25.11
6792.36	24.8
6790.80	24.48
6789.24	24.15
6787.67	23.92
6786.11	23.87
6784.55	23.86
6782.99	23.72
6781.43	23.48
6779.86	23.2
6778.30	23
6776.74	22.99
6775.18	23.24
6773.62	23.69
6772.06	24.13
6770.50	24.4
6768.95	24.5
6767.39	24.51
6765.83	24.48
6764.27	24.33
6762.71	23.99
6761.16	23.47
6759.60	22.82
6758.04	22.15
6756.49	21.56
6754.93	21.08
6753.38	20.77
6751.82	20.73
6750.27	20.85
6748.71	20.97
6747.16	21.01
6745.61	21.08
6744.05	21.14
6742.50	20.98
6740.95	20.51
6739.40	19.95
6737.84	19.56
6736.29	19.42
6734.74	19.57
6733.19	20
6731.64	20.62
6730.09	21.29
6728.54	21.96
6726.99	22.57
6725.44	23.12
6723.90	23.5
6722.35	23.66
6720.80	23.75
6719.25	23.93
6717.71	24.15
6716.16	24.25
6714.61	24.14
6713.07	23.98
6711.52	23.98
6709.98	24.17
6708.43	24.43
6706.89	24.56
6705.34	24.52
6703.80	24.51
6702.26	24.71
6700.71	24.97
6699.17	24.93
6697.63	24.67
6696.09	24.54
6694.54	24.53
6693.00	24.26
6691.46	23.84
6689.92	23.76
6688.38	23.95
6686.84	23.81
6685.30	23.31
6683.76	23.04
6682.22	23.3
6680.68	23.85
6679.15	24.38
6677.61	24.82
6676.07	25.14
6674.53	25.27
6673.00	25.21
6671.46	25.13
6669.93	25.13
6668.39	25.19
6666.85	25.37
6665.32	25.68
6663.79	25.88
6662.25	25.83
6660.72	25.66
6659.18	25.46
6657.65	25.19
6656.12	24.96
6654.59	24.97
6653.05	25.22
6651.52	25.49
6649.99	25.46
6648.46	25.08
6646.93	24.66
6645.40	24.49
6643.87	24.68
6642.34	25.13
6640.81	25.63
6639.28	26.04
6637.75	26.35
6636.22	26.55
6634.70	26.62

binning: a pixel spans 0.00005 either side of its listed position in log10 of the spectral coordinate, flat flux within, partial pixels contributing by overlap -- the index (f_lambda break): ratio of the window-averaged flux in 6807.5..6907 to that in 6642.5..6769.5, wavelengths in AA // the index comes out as 1.11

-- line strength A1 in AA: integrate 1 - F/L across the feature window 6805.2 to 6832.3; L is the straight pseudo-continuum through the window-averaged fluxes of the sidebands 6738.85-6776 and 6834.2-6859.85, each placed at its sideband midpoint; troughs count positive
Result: -1.6 AA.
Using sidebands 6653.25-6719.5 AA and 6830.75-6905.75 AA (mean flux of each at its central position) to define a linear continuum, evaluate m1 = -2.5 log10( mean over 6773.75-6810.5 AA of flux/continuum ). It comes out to 0.04 mag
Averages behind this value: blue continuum 24.6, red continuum 26.2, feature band 24.6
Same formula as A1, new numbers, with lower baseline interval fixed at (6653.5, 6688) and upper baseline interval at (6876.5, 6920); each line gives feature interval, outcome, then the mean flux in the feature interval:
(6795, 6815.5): 1.15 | 25.4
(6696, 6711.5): 0.48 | 24.6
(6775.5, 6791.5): 1.78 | 23.6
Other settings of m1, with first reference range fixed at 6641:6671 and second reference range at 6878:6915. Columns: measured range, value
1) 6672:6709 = 0.06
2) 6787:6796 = 0.10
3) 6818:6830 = 0.02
